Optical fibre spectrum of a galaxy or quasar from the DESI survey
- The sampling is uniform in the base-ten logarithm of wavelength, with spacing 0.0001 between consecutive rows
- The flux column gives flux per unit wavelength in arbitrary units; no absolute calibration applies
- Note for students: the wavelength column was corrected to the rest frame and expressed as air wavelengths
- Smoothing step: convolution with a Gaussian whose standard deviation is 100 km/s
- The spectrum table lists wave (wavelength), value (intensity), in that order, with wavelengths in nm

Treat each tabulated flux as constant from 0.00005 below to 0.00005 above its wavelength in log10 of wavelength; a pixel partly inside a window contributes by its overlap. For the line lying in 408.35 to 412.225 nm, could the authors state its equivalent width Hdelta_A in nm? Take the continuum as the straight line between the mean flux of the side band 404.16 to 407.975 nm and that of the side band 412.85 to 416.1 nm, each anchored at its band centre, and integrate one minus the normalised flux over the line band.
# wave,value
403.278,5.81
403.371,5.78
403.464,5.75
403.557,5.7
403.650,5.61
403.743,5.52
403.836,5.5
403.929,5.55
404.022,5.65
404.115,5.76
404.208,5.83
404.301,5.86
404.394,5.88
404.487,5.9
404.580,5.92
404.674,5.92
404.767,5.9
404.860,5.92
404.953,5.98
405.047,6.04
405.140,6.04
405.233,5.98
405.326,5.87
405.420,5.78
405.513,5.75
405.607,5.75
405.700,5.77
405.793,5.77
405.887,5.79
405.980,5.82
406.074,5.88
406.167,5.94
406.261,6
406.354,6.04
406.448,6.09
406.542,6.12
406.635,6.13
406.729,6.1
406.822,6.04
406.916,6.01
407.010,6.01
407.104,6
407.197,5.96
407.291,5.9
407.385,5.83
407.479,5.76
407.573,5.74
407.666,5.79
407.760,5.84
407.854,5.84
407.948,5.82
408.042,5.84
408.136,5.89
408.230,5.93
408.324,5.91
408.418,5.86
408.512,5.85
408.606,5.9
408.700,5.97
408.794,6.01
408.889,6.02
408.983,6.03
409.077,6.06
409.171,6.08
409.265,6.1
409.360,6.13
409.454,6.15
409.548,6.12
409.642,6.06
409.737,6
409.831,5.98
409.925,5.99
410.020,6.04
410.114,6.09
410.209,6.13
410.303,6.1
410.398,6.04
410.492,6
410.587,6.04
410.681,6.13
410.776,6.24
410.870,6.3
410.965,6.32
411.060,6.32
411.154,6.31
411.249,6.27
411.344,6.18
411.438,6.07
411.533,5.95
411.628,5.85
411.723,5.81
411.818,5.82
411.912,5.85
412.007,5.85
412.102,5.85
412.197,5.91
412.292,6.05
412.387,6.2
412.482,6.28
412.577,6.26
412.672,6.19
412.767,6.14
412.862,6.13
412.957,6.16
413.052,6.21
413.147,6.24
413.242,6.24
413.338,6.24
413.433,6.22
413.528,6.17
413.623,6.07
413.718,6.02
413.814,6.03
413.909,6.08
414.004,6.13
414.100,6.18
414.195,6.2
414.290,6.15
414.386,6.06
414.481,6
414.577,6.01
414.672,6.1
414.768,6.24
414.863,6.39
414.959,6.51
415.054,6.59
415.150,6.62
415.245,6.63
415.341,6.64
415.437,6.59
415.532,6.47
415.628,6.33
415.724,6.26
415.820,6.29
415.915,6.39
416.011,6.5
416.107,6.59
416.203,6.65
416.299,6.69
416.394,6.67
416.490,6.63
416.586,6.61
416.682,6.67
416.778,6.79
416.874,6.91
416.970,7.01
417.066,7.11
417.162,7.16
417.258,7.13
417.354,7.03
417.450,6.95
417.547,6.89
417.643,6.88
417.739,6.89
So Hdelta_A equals 0.03 nm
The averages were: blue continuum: 5.91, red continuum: 6.27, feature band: 6.04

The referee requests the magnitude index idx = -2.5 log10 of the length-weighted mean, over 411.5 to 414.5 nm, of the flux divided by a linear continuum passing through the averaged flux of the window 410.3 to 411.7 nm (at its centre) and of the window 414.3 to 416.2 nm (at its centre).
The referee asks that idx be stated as 0.03 mag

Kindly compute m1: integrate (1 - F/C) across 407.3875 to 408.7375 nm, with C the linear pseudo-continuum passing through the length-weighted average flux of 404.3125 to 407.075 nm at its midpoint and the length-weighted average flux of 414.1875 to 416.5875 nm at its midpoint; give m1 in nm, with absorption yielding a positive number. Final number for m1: 0.04 nm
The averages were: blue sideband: 5.93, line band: 5.85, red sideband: 6.42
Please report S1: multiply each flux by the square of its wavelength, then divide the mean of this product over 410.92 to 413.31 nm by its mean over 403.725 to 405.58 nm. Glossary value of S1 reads 1.08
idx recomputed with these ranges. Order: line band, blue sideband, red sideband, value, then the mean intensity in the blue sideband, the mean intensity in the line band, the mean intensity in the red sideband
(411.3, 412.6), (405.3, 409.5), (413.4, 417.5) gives 0.04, 5.93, 5.99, 6.48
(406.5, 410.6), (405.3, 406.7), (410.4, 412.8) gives 0.00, 5.9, 5.98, 6.09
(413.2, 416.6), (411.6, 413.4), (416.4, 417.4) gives 0.03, 6.07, 6.34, 6.89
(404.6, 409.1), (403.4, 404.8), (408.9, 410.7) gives 0.00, 5.75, 5.92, 6.07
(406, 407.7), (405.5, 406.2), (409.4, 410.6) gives -0.02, 5.81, 5.96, 6.06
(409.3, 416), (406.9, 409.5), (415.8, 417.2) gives 0.03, 5.94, 6.17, 6.72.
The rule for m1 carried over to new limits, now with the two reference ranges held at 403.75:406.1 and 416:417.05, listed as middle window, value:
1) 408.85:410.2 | 0.03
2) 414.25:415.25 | 0.05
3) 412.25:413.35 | 0.04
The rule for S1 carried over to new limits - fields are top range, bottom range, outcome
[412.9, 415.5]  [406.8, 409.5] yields 1.08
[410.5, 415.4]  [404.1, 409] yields 1.08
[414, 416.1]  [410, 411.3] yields 1.05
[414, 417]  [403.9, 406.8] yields 1.15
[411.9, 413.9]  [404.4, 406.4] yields 1.08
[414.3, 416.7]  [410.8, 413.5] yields 1.07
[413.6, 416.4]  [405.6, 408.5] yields 1.11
